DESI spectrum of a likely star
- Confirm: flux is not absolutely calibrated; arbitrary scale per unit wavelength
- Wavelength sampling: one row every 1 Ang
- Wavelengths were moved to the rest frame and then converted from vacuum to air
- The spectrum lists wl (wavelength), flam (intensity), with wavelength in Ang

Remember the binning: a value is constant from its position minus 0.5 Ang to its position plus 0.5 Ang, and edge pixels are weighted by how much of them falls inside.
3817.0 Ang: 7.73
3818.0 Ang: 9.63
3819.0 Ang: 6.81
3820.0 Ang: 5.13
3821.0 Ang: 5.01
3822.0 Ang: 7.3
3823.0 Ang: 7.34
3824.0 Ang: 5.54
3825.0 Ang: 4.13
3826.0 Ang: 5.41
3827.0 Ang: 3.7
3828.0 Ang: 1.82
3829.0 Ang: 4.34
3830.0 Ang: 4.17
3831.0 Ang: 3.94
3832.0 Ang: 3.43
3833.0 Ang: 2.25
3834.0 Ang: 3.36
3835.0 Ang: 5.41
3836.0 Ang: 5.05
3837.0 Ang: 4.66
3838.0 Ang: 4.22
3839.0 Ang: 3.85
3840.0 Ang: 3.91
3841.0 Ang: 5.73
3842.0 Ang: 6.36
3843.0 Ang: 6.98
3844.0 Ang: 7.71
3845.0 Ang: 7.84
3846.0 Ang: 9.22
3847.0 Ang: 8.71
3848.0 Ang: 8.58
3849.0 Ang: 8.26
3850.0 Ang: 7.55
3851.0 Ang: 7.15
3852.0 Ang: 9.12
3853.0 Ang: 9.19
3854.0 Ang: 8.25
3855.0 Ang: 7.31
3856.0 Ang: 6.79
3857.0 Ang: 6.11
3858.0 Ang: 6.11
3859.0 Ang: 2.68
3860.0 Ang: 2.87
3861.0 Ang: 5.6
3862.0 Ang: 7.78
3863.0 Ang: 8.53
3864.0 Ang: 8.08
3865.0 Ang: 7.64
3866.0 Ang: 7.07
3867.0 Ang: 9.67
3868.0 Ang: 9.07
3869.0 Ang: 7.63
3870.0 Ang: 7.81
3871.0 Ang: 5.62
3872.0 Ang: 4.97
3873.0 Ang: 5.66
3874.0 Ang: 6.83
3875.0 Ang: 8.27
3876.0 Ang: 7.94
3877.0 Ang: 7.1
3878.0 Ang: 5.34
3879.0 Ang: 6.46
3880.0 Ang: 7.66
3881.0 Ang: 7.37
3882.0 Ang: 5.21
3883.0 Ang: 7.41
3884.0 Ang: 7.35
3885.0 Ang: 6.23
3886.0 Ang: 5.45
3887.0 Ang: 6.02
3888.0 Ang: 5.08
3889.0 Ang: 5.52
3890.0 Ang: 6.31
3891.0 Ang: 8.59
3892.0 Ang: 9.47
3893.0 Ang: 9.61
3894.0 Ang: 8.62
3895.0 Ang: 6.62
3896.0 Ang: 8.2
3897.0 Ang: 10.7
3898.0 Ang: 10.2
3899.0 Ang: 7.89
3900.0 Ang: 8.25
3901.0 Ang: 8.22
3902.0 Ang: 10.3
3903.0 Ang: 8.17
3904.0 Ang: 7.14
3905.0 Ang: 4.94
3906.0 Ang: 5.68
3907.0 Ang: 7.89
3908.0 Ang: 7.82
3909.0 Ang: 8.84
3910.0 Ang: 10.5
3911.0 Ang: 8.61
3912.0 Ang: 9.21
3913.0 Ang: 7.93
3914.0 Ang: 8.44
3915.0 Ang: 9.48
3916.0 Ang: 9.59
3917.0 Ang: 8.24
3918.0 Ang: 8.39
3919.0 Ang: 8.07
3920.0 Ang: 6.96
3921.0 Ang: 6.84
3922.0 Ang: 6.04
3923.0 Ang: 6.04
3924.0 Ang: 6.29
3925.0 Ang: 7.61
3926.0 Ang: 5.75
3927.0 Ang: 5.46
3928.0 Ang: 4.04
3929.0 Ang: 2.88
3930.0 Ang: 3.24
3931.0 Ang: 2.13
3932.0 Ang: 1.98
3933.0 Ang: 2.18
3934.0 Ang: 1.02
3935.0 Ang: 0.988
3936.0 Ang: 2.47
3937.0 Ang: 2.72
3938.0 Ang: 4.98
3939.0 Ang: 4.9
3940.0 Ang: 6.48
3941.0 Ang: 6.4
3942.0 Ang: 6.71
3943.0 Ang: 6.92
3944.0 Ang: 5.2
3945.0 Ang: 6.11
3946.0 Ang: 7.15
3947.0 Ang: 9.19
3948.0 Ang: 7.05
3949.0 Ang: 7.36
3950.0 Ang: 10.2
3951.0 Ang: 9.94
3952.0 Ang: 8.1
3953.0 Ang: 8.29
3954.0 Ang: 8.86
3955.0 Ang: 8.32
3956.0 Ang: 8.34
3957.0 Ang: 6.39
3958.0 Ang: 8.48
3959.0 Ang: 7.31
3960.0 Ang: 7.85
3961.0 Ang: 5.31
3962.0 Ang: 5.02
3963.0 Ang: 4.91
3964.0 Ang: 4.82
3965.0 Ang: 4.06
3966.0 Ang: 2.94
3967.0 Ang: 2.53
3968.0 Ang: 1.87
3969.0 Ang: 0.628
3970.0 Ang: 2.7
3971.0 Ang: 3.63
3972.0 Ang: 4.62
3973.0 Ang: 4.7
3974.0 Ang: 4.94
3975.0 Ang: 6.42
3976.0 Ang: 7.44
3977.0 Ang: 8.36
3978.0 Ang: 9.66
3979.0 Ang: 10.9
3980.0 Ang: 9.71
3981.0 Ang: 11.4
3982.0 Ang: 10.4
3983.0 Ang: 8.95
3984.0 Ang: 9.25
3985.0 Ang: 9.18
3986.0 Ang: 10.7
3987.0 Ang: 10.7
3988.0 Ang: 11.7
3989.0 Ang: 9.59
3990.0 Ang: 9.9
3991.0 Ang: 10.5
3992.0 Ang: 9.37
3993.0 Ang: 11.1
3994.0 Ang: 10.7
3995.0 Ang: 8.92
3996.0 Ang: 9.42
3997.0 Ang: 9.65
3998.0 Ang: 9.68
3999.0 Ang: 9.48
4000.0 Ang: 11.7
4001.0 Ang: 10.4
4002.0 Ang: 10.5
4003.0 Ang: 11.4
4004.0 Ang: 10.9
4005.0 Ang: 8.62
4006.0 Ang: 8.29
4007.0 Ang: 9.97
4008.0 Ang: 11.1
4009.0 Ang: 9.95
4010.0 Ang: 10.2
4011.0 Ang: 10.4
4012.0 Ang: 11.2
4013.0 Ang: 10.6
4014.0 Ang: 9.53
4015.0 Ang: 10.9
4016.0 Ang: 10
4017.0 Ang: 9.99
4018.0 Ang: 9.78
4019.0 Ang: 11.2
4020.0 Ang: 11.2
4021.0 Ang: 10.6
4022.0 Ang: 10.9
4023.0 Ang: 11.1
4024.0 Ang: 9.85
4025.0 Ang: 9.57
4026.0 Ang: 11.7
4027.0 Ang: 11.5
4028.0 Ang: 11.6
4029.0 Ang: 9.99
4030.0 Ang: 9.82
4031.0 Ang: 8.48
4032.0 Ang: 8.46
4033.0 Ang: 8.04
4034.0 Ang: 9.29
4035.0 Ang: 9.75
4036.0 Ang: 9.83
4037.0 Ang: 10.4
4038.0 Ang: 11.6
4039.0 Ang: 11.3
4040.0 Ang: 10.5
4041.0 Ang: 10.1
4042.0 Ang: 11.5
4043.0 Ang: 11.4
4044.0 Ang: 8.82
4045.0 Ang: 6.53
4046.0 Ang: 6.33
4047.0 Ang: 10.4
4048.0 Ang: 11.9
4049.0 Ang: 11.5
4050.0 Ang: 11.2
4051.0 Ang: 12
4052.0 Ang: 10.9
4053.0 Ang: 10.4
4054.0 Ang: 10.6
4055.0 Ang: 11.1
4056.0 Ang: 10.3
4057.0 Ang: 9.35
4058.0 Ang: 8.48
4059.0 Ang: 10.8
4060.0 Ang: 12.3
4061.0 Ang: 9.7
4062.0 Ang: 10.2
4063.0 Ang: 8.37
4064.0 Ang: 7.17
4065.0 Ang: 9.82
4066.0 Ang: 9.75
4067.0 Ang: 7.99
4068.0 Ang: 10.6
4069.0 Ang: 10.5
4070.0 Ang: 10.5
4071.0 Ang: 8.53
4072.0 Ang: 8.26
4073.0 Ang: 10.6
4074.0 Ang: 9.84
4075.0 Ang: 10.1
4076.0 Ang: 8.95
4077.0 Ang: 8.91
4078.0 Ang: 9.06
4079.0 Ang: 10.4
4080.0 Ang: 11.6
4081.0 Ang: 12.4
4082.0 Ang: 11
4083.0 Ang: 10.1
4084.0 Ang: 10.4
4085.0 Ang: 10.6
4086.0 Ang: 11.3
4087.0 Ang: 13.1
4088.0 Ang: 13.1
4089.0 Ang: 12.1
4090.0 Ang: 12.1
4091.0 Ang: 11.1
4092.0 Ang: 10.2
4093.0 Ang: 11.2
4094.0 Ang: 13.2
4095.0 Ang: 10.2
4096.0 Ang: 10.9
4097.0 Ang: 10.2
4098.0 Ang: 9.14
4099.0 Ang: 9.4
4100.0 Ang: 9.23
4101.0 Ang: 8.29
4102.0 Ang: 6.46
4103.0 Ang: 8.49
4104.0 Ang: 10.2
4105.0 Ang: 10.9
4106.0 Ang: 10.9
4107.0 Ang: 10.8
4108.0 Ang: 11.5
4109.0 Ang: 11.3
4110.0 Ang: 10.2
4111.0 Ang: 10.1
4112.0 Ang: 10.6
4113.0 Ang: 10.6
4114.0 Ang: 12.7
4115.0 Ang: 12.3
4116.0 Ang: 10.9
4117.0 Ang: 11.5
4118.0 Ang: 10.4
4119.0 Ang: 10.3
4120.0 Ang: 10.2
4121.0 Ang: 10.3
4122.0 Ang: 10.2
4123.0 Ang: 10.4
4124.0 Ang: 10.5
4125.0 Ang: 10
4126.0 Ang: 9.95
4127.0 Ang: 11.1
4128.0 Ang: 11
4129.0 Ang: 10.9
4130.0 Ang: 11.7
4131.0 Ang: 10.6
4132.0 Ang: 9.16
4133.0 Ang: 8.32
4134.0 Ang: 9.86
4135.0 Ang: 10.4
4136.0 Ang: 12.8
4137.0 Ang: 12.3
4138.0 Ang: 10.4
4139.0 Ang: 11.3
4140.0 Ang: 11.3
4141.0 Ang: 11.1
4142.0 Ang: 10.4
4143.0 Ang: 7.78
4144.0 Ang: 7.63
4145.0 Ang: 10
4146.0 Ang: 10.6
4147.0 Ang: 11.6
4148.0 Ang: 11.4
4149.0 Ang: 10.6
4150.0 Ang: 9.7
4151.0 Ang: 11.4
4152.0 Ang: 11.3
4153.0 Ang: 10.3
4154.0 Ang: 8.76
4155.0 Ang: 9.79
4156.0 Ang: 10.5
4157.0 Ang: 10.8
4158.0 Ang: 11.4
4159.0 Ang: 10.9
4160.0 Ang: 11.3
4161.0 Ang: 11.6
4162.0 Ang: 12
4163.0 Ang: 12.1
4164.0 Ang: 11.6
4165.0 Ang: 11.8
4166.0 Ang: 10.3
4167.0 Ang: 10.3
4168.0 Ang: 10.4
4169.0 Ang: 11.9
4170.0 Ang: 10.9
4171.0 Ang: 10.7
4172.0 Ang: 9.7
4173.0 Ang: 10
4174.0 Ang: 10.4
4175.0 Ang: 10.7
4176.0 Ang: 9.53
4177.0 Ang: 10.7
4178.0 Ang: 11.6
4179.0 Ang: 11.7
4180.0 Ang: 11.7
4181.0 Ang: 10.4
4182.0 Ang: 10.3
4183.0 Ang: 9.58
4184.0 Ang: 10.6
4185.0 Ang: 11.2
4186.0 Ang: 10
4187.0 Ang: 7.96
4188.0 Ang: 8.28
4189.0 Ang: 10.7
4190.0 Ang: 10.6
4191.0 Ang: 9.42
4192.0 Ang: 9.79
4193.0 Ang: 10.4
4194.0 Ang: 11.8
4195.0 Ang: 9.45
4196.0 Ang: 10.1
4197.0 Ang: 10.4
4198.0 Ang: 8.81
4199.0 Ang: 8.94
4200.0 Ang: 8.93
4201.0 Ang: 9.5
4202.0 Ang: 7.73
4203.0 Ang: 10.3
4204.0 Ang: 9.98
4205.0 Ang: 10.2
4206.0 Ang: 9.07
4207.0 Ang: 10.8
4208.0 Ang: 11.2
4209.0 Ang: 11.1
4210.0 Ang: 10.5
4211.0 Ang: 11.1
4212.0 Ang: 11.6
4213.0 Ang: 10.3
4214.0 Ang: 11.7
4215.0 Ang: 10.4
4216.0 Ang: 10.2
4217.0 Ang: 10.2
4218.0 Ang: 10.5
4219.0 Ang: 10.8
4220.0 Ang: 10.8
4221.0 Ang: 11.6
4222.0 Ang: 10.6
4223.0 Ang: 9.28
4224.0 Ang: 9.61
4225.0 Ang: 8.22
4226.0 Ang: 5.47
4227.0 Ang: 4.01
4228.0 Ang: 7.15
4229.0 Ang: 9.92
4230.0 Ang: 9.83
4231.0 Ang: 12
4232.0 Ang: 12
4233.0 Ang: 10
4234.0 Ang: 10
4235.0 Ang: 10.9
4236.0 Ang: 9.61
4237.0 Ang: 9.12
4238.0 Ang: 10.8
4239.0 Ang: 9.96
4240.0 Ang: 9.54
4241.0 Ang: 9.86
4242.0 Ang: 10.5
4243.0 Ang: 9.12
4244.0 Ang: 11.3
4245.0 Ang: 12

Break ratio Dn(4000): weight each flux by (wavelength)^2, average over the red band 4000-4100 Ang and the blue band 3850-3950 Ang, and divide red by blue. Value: 1.6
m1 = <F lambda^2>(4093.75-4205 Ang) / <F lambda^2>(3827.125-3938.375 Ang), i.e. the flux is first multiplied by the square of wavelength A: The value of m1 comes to 1.8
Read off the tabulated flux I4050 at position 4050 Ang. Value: 11.2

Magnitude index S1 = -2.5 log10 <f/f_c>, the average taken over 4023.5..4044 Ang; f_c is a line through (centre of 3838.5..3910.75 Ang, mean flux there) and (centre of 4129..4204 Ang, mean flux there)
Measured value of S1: -0.14 mag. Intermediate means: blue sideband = 7.29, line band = 10.2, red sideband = 10.4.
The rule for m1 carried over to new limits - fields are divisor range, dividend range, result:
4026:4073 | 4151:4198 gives 1.12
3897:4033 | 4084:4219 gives 1.45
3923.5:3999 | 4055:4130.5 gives 1.63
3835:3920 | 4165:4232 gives 1.61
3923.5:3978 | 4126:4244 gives 2.10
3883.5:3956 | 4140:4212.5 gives 1.72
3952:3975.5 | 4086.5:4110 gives 2.10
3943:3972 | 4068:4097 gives 1.86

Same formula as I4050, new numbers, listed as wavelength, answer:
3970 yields 2.7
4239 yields 9.96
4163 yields 12.1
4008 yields 11.1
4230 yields 9.83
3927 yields 5.46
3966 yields 2.94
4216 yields 10.2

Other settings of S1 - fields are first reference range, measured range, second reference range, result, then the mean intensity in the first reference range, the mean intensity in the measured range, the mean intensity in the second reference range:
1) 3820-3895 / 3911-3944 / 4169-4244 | 0.24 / 6.4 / 5.68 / 10.1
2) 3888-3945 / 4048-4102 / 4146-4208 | -0.16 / 6.65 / 10.3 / 10.4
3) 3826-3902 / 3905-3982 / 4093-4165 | 0.23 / 6.68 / 6.34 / 10.5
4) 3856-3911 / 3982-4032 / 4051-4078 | -0.14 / 7.27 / 10.2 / 9.8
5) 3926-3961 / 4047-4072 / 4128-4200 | -0.22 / 5.86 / 10.1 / 10.5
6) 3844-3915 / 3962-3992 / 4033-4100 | 0.25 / 7.5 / 7.14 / 10.3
